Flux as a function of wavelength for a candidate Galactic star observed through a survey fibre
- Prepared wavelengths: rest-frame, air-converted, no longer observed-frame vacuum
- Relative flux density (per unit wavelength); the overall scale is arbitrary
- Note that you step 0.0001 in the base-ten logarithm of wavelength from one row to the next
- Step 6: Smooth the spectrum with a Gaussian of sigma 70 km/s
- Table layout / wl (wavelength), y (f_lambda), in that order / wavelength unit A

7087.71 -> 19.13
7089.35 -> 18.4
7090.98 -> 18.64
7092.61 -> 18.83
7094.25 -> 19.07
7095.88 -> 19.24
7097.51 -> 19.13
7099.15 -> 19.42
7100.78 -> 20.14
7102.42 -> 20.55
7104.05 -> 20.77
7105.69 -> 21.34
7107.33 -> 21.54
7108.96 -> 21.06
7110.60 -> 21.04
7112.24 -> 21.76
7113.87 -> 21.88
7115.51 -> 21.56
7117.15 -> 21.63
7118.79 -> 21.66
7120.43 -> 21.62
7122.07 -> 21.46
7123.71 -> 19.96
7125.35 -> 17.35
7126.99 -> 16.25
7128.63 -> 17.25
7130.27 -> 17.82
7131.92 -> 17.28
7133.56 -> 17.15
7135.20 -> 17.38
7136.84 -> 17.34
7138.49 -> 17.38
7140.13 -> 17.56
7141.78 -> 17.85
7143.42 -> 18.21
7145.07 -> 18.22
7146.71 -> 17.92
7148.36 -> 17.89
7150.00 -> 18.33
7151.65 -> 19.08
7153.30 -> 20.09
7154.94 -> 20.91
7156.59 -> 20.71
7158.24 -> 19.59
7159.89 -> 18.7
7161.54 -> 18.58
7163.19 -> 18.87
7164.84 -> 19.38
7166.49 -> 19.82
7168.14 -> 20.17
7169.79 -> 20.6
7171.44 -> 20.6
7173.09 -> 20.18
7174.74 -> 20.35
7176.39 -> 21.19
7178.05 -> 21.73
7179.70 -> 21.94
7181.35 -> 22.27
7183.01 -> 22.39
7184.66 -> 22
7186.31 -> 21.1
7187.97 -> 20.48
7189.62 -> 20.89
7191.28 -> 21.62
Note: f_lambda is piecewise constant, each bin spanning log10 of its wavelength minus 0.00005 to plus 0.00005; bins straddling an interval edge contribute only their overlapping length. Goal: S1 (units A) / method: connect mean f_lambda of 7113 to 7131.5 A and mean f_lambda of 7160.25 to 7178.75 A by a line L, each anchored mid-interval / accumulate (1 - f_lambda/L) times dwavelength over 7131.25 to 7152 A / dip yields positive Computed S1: 2.2 A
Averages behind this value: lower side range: 19.8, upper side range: 20.1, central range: 17.8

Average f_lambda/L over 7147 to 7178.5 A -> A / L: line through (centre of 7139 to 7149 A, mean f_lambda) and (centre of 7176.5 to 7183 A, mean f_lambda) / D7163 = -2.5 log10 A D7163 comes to 0.01 mag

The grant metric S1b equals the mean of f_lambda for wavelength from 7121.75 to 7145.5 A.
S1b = 17.8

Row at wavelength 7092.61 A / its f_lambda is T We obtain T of 18.83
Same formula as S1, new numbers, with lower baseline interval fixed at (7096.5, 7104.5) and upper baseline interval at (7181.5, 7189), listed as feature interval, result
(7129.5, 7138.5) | 1.4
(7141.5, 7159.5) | 1.6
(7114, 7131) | 0.5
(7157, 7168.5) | 1.0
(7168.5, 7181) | 0.2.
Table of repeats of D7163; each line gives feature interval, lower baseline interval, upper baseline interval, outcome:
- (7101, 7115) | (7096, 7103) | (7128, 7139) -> -0.11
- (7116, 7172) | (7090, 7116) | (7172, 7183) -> 0.11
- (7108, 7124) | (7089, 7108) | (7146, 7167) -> -0.10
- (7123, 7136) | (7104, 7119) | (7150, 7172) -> 0.19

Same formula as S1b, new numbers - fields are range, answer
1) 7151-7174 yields 19.8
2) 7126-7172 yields 18.6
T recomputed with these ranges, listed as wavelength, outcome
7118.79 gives 21.66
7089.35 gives 18.4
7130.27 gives 17.82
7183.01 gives 22.39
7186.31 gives 21.1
